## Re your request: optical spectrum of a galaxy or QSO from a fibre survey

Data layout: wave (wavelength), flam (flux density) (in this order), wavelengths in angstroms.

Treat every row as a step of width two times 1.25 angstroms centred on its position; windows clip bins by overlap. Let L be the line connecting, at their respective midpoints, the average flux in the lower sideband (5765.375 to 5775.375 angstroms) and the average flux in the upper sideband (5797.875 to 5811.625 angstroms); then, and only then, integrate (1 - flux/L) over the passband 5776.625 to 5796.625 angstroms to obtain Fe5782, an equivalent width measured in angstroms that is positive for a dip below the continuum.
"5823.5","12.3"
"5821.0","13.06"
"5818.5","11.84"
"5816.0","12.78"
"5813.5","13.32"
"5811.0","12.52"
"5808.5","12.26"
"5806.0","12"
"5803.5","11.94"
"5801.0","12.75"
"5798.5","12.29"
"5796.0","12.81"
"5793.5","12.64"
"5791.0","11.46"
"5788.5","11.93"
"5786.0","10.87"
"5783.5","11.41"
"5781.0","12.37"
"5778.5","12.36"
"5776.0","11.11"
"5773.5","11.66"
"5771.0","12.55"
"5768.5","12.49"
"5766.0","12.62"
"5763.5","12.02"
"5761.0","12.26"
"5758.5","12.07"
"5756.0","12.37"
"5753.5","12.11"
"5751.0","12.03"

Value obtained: 0.5 angstroms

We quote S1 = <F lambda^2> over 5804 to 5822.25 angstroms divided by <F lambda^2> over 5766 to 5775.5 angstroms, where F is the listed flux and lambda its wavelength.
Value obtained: 1.04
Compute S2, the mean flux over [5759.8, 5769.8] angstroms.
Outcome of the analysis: 12.3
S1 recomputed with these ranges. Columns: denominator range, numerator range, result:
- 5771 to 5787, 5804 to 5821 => 1.08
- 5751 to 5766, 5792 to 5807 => 1.03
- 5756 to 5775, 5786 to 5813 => 1.01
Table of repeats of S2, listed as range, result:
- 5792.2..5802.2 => 12.6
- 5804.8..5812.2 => 12.3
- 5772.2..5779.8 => 11.7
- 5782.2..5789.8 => 11.4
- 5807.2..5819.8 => 12.5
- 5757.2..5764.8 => 12.1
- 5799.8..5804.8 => 12.3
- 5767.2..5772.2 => 12.5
